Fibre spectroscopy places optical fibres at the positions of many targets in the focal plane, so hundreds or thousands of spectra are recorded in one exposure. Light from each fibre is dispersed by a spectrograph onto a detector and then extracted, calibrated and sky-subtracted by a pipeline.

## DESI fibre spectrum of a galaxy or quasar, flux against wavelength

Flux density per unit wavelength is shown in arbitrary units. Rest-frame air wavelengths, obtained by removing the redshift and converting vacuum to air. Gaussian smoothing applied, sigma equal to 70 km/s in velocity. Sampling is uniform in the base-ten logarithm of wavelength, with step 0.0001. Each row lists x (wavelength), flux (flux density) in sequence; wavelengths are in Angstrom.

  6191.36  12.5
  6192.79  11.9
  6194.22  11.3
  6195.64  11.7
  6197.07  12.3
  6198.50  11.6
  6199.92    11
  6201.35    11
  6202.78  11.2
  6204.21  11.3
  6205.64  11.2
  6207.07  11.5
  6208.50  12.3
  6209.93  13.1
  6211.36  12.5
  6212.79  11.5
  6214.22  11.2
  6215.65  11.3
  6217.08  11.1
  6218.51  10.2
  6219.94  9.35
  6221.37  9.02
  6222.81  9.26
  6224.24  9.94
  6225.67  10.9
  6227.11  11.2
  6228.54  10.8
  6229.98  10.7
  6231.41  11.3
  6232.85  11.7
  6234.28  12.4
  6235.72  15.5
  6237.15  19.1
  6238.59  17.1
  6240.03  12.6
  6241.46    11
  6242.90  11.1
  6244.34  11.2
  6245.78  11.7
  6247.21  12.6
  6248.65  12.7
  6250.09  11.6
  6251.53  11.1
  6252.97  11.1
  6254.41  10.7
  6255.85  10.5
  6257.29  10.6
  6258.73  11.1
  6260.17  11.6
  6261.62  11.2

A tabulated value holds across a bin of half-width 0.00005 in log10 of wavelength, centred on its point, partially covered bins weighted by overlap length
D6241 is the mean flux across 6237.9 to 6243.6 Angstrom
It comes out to 12.9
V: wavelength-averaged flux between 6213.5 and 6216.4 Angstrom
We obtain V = 11.3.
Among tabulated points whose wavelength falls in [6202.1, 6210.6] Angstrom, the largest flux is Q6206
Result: 13.1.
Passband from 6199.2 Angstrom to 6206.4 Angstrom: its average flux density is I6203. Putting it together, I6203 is 11.1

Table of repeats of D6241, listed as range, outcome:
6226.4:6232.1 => 11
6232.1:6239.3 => 15.1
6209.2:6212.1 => 12.8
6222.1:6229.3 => 10.4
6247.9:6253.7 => 11.6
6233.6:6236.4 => 13.9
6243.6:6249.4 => 12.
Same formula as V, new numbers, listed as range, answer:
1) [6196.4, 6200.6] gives 11.6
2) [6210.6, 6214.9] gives 11.8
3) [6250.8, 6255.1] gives 11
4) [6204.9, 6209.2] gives 11.7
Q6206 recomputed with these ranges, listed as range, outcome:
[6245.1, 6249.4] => 12.7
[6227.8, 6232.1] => 11.3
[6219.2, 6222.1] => 9.35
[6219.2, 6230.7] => 11.2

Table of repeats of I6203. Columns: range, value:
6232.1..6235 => 12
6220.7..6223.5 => 9.12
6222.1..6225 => 9.64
